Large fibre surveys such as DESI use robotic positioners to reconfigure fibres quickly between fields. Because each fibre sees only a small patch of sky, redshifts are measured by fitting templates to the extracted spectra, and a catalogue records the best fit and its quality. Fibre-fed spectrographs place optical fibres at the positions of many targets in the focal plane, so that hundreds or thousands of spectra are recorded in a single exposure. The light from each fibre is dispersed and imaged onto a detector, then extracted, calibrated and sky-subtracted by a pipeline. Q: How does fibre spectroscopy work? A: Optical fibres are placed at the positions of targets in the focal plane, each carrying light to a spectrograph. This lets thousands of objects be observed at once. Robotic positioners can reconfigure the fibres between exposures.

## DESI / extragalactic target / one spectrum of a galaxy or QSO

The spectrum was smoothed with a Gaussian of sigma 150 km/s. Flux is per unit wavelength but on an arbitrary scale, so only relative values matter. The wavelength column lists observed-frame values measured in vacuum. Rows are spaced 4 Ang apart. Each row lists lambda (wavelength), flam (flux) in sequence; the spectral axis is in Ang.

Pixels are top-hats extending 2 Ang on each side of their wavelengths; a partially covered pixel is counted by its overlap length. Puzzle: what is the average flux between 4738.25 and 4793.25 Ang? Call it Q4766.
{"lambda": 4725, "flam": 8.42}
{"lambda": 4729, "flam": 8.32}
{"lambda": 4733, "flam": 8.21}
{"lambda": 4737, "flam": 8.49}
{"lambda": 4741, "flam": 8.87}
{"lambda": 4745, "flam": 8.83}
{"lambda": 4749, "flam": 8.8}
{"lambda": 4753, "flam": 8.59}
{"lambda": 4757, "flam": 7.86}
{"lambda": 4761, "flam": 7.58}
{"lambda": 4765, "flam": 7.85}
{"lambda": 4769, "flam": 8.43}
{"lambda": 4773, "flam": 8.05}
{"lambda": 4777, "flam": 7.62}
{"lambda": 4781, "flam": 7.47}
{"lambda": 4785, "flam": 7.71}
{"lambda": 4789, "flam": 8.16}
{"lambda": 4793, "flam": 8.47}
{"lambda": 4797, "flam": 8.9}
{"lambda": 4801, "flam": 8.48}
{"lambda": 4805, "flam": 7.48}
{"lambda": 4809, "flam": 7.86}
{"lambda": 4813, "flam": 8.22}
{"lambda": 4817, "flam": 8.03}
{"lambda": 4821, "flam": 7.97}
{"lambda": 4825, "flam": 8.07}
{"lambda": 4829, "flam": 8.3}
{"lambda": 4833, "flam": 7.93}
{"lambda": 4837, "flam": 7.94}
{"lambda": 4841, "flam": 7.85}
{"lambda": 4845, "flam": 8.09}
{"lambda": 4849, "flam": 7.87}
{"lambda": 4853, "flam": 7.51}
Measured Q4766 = 8.16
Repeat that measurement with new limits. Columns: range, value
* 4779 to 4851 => 8.04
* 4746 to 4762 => 8.29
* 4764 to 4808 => 8.06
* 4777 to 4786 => 7.58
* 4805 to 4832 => 8.03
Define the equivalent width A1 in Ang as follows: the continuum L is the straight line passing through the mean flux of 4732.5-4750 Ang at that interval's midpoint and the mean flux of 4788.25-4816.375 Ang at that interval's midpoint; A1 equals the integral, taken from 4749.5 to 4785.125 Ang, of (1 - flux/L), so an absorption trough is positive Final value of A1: 2.2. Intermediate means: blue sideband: 8.67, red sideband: 8.22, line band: 7.95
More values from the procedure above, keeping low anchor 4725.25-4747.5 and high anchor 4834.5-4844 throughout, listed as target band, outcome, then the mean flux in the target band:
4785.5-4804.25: -0.4 Ang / 8.37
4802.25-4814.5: 0.3 Ang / 7.88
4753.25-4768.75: 0.8 Ang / 7.93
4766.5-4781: 0.6 Ang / 7.95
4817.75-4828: 0.0 Ang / 8.05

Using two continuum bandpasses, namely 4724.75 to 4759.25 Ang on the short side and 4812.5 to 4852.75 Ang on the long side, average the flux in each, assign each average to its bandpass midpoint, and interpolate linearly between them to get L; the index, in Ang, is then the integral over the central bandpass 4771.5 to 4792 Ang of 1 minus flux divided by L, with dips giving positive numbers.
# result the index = 1.1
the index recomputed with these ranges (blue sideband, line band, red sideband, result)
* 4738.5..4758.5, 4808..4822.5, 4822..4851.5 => 0.2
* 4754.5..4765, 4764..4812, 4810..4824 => -0.8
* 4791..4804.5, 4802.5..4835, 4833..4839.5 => 0.8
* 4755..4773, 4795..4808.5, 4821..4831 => -0.3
